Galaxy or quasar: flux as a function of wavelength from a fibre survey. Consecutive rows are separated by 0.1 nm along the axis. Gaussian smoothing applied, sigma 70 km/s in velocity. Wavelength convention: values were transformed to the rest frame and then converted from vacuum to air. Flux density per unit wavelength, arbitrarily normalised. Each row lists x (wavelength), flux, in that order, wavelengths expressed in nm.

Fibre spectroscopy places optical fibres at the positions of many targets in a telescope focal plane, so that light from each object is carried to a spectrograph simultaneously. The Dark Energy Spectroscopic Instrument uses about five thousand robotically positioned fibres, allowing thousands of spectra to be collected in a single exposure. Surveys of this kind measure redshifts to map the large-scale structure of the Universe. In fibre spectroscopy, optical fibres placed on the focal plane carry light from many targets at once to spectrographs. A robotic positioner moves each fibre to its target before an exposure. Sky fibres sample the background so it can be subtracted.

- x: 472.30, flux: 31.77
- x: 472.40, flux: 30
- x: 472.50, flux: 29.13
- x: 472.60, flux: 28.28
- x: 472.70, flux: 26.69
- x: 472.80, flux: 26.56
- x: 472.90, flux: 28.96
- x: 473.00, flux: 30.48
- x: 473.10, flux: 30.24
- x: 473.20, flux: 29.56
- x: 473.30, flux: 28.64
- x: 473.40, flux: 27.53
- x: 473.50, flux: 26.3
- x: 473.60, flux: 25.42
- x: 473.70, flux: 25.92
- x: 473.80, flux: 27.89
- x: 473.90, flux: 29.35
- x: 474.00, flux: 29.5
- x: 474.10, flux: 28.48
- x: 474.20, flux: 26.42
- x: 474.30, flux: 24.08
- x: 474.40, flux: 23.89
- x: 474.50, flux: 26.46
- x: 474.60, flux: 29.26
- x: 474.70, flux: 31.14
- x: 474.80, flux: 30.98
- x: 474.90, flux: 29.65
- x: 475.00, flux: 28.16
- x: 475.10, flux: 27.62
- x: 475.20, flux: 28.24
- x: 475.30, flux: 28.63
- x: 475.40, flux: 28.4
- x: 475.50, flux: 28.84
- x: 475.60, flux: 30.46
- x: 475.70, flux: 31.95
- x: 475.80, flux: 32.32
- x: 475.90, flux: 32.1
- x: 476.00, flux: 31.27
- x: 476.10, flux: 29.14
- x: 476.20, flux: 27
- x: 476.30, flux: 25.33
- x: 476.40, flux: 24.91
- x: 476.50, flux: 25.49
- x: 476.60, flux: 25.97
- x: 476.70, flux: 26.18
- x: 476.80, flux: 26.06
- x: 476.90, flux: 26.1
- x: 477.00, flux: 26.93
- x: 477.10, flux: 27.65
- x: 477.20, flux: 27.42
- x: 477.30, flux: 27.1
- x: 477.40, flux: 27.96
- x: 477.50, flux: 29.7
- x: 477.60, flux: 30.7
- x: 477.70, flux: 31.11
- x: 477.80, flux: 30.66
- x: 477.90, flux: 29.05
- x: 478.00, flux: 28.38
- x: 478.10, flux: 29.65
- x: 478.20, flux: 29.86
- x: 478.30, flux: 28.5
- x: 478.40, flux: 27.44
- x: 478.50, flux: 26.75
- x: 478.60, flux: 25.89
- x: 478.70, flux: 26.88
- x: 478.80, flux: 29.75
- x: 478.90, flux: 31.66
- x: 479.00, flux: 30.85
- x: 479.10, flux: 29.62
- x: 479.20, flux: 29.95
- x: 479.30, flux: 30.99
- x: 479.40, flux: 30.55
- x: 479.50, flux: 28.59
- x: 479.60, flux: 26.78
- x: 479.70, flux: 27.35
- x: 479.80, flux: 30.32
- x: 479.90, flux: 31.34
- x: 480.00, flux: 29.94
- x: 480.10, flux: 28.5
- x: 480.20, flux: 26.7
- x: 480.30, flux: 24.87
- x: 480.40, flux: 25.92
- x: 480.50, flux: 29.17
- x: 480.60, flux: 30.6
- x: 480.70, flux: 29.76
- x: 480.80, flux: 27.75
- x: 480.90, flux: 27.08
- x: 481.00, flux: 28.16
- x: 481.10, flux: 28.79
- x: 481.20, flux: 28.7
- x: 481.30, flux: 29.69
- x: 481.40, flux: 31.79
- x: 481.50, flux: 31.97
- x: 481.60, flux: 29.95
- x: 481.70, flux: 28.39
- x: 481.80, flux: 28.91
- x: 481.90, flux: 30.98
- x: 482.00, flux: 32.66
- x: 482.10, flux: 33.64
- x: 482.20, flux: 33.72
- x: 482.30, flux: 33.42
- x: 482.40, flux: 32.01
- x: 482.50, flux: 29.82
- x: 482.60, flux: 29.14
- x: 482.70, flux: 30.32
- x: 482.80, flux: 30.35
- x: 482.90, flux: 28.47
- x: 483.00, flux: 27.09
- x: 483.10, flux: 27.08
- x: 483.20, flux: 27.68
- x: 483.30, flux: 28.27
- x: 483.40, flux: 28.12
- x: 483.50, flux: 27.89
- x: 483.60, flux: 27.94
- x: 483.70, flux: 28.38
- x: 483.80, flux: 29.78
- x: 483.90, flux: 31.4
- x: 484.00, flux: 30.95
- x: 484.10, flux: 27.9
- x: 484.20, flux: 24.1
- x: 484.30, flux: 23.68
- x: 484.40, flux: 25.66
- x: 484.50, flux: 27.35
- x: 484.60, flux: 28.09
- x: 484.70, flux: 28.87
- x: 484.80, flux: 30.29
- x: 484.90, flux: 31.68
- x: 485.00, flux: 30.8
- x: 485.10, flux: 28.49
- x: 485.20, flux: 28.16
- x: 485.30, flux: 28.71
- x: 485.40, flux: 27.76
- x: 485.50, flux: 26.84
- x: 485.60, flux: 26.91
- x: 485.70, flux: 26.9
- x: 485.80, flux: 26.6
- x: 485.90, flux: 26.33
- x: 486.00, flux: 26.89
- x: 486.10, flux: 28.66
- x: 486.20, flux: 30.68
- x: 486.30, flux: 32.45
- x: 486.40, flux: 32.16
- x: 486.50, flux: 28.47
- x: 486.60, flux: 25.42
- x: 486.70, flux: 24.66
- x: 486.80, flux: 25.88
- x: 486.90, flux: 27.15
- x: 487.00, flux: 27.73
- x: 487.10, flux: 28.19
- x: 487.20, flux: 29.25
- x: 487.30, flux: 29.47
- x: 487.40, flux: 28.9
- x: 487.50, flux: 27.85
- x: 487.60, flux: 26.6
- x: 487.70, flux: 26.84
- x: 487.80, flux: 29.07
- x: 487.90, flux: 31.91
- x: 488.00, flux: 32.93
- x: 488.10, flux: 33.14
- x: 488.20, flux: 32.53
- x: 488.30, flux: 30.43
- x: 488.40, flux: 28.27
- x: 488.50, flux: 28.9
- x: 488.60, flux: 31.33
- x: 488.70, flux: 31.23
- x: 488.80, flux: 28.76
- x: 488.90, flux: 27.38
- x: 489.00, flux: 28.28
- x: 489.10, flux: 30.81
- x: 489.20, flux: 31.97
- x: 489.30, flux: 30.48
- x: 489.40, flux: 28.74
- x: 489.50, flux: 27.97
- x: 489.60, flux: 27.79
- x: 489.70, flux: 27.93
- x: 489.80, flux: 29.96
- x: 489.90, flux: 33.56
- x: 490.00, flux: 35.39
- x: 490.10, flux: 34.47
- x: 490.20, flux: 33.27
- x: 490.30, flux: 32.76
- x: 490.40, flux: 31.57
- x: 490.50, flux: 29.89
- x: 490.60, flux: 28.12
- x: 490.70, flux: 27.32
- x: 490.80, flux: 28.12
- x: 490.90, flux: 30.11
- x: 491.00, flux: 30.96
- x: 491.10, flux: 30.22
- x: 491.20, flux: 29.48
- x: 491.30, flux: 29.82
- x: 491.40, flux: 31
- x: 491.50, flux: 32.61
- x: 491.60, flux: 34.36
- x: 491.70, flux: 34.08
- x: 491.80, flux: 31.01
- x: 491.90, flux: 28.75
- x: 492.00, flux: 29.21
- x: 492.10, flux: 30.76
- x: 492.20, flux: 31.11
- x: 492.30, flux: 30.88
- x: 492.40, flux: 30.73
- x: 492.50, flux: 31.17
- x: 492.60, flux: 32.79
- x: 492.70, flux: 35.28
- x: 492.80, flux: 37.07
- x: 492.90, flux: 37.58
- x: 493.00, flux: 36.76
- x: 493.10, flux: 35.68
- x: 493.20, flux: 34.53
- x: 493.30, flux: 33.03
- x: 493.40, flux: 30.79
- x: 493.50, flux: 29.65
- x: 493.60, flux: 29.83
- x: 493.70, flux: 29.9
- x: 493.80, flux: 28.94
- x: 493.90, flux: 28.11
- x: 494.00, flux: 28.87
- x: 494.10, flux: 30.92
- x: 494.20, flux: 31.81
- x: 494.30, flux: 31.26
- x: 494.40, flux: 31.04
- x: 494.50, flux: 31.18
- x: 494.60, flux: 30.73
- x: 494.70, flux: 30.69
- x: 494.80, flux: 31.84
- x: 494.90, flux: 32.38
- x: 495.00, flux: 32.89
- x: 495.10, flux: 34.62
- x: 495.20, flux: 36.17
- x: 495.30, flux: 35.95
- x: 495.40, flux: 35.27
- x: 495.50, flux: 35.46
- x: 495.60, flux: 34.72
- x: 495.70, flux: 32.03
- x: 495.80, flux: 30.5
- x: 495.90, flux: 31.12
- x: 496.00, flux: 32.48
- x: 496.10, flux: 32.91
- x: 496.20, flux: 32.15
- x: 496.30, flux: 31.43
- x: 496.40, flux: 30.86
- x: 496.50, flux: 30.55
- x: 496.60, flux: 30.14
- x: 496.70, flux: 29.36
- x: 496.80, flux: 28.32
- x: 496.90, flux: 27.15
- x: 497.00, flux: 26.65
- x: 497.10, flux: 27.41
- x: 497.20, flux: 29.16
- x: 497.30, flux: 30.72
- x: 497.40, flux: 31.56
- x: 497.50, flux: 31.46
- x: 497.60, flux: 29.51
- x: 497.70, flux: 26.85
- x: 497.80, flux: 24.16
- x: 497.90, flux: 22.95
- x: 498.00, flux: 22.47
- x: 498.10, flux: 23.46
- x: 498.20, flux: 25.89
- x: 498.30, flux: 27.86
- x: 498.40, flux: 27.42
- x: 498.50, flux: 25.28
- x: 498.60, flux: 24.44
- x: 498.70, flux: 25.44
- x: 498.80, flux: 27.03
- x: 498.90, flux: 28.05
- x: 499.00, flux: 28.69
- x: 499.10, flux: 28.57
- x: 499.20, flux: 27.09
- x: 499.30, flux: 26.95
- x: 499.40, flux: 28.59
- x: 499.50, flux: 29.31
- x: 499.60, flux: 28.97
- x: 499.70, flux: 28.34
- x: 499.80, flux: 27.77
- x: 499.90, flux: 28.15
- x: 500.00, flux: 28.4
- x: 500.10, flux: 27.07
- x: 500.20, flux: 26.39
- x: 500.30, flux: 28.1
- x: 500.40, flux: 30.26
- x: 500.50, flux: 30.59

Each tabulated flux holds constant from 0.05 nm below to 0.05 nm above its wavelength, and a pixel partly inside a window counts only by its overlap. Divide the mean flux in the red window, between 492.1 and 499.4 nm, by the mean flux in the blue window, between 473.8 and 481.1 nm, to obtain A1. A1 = 1.07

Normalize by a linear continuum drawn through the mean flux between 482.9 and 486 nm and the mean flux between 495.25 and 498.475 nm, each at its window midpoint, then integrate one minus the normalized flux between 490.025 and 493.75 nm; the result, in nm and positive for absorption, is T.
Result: -0.36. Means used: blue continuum 28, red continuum 29.6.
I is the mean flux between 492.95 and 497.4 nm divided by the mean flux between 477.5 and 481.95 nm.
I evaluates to 1.08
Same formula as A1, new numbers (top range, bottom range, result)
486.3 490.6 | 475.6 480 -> 1.04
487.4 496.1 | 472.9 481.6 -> 1.10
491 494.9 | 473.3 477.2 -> 1.13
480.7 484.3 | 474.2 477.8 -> 1.04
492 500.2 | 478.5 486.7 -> 1.04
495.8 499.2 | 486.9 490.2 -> 0.94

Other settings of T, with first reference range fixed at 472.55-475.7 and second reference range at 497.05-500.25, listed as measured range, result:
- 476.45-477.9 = 0.01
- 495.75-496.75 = -0.14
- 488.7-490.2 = -0.15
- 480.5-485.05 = -0.23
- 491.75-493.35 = -0.31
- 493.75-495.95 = -0.37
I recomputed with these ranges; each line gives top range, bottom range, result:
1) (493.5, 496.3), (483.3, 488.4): 1.12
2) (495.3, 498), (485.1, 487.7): 1.08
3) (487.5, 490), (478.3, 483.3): 1.02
